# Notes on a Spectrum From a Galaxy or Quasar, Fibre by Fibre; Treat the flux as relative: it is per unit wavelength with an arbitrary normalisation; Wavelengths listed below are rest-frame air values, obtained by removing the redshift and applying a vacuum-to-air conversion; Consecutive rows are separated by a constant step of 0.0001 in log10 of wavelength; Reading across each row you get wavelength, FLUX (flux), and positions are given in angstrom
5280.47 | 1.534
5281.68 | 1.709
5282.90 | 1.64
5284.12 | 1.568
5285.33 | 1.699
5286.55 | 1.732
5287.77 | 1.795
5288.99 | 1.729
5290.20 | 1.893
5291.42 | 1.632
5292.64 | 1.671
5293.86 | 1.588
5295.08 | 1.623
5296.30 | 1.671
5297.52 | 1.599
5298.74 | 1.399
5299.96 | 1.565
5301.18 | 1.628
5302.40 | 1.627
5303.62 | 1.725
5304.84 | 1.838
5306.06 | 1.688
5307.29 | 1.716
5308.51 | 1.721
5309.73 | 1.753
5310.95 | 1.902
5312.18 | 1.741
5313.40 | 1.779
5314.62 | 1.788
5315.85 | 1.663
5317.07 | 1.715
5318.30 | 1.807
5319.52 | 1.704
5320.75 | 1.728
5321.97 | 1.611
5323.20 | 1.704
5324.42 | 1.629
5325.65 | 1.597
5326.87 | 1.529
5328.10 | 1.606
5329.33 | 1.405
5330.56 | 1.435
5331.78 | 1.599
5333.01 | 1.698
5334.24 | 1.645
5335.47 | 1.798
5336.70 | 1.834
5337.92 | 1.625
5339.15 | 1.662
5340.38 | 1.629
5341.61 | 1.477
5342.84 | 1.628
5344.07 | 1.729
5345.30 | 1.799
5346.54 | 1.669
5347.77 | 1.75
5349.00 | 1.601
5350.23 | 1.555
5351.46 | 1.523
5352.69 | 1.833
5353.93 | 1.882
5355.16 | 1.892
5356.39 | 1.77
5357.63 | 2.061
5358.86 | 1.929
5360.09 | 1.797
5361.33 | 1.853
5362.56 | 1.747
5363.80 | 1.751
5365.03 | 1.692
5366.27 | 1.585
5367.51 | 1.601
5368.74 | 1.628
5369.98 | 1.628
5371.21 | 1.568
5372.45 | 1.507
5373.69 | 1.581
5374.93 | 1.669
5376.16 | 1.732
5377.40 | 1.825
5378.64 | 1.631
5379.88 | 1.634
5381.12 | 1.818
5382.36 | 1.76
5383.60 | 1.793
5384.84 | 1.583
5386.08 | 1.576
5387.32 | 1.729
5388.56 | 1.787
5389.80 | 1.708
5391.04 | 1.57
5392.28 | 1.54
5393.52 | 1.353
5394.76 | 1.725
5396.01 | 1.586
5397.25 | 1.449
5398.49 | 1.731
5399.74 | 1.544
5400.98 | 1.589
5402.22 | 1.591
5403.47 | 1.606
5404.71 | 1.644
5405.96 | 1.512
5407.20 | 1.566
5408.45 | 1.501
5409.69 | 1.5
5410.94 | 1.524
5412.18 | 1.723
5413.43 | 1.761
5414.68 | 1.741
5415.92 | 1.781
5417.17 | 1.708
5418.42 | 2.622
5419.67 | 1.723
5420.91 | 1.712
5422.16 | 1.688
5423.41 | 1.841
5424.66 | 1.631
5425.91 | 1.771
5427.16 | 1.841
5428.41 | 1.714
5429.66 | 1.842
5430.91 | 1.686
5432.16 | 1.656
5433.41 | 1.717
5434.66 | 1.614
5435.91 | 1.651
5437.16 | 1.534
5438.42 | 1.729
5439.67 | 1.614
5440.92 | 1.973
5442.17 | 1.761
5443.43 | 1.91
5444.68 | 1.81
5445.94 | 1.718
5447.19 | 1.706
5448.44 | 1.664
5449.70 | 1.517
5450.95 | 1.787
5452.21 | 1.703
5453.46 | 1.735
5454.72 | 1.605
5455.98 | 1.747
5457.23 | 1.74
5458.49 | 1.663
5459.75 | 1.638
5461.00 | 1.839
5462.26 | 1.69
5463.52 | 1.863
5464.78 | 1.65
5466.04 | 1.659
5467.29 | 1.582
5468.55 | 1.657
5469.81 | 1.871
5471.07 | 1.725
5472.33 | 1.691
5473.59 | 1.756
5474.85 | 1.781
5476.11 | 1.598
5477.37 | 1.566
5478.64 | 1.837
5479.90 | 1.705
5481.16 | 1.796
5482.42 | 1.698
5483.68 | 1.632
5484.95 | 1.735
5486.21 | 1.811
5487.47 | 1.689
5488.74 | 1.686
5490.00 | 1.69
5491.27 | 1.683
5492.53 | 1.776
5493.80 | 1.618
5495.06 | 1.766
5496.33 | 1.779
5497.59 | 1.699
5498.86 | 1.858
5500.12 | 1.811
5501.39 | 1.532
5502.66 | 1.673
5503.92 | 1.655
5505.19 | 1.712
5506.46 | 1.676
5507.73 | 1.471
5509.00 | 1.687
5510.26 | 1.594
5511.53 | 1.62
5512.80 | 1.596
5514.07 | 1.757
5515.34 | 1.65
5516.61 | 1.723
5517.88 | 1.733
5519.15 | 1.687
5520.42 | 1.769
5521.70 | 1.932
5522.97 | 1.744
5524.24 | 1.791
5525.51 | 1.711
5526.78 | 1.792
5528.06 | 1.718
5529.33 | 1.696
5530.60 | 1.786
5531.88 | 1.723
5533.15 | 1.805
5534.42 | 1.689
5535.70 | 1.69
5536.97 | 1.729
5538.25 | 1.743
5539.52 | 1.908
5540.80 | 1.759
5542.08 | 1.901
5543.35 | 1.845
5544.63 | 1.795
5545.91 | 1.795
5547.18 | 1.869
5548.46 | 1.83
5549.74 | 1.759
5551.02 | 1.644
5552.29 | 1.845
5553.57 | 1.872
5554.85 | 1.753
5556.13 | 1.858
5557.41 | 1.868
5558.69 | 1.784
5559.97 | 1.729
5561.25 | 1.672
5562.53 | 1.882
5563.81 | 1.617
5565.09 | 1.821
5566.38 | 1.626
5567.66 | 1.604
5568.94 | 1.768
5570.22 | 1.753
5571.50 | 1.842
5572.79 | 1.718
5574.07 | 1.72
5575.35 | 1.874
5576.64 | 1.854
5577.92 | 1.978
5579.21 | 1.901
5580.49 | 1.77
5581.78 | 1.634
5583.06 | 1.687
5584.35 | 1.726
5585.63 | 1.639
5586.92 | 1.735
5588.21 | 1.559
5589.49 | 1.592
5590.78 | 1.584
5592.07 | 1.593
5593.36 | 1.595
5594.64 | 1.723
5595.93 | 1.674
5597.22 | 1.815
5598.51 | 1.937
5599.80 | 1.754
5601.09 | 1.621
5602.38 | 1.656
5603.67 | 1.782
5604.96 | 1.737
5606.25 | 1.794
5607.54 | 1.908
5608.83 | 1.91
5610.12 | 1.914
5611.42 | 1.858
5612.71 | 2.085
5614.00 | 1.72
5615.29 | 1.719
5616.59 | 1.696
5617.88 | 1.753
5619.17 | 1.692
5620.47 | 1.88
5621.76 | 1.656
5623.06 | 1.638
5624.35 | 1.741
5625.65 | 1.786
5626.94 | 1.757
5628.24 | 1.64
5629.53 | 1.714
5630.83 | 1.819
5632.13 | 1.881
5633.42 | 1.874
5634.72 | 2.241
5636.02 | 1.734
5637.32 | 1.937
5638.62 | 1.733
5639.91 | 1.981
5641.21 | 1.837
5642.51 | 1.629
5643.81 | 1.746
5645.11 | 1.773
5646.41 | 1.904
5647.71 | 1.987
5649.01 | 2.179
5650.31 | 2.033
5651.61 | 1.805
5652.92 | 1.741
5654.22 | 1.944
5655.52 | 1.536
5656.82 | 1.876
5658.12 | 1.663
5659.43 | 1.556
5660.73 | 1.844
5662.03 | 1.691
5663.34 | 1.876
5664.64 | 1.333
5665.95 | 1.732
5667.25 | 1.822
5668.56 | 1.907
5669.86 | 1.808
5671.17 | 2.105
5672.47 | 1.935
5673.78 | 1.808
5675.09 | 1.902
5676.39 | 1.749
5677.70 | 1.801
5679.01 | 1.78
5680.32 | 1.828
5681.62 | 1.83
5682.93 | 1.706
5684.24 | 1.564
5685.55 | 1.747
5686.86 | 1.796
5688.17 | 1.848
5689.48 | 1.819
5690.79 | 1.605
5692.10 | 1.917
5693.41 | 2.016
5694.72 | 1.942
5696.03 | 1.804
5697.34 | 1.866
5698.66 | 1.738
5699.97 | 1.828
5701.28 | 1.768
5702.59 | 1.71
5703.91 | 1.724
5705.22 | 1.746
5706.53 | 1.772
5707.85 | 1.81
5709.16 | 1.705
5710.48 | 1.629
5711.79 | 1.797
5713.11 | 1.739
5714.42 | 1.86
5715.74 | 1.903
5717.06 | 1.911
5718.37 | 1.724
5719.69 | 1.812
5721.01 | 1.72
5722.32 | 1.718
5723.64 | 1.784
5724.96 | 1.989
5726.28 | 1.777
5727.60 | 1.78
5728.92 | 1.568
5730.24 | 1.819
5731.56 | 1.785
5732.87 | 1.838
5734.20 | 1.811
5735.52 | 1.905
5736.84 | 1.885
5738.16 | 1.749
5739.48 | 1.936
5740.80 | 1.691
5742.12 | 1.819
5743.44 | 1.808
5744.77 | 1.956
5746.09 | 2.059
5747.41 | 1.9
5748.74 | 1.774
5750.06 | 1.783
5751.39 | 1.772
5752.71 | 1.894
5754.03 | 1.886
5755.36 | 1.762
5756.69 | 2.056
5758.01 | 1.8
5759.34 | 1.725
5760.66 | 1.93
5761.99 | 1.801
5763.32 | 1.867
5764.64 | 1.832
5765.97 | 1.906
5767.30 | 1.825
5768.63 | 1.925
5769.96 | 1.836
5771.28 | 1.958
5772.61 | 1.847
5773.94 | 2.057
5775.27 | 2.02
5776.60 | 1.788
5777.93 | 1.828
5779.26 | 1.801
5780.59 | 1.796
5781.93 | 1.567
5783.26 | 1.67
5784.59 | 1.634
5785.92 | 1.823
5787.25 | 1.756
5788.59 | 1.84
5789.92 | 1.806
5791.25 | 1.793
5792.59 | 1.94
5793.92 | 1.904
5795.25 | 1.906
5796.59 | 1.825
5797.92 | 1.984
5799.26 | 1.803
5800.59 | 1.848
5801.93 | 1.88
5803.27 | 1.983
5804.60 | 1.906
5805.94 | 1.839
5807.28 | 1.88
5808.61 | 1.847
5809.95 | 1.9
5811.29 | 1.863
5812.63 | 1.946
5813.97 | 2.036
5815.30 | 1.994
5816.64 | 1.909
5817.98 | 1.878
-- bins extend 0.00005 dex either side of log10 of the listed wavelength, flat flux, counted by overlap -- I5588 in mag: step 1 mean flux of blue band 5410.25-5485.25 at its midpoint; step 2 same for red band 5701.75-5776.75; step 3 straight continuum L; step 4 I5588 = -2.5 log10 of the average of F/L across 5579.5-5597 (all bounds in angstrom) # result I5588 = 0.07 mag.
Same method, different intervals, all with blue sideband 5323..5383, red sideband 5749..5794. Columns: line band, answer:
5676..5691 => 0.03 mag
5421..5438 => 0.00 mag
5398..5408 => 0.07 mag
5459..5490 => 0.01 mag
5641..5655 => -0.05 mag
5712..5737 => 0.01 mag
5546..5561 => -0.03 mag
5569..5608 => 0.02 mag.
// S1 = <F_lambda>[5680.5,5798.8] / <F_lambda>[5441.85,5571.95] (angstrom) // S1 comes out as 1.1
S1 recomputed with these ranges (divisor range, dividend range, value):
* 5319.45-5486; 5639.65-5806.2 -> 1.08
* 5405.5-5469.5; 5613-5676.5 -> 1.05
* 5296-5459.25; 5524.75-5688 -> 1.05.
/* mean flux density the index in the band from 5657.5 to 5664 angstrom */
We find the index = 1.73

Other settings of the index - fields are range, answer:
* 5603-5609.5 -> 1.83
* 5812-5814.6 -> 1.99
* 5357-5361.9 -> 1.91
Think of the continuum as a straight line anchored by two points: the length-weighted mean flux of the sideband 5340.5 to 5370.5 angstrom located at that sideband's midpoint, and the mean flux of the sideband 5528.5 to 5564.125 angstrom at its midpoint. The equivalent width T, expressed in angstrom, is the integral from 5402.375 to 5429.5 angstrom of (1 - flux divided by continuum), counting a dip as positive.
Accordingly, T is 0.3 angstrom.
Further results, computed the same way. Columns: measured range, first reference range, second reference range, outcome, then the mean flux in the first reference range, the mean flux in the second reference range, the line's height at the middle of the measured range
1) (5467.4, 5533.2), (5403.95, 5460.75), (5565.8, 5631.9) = 0.66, 1.72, 1.75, 1.73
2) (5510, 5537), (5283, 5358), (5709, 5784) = 0.40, 1.68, 1.83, 1.75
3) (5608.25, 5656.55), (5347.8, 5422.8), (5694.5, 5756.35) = -1.33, 1.69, 1.81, 1.77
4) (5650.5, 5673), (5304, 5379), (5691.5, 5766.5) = 0.25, 1.7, 1.82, 1.8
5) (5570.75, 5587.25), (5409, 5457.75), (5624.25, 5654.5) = 0.38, 1.74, 1.85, 1.82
